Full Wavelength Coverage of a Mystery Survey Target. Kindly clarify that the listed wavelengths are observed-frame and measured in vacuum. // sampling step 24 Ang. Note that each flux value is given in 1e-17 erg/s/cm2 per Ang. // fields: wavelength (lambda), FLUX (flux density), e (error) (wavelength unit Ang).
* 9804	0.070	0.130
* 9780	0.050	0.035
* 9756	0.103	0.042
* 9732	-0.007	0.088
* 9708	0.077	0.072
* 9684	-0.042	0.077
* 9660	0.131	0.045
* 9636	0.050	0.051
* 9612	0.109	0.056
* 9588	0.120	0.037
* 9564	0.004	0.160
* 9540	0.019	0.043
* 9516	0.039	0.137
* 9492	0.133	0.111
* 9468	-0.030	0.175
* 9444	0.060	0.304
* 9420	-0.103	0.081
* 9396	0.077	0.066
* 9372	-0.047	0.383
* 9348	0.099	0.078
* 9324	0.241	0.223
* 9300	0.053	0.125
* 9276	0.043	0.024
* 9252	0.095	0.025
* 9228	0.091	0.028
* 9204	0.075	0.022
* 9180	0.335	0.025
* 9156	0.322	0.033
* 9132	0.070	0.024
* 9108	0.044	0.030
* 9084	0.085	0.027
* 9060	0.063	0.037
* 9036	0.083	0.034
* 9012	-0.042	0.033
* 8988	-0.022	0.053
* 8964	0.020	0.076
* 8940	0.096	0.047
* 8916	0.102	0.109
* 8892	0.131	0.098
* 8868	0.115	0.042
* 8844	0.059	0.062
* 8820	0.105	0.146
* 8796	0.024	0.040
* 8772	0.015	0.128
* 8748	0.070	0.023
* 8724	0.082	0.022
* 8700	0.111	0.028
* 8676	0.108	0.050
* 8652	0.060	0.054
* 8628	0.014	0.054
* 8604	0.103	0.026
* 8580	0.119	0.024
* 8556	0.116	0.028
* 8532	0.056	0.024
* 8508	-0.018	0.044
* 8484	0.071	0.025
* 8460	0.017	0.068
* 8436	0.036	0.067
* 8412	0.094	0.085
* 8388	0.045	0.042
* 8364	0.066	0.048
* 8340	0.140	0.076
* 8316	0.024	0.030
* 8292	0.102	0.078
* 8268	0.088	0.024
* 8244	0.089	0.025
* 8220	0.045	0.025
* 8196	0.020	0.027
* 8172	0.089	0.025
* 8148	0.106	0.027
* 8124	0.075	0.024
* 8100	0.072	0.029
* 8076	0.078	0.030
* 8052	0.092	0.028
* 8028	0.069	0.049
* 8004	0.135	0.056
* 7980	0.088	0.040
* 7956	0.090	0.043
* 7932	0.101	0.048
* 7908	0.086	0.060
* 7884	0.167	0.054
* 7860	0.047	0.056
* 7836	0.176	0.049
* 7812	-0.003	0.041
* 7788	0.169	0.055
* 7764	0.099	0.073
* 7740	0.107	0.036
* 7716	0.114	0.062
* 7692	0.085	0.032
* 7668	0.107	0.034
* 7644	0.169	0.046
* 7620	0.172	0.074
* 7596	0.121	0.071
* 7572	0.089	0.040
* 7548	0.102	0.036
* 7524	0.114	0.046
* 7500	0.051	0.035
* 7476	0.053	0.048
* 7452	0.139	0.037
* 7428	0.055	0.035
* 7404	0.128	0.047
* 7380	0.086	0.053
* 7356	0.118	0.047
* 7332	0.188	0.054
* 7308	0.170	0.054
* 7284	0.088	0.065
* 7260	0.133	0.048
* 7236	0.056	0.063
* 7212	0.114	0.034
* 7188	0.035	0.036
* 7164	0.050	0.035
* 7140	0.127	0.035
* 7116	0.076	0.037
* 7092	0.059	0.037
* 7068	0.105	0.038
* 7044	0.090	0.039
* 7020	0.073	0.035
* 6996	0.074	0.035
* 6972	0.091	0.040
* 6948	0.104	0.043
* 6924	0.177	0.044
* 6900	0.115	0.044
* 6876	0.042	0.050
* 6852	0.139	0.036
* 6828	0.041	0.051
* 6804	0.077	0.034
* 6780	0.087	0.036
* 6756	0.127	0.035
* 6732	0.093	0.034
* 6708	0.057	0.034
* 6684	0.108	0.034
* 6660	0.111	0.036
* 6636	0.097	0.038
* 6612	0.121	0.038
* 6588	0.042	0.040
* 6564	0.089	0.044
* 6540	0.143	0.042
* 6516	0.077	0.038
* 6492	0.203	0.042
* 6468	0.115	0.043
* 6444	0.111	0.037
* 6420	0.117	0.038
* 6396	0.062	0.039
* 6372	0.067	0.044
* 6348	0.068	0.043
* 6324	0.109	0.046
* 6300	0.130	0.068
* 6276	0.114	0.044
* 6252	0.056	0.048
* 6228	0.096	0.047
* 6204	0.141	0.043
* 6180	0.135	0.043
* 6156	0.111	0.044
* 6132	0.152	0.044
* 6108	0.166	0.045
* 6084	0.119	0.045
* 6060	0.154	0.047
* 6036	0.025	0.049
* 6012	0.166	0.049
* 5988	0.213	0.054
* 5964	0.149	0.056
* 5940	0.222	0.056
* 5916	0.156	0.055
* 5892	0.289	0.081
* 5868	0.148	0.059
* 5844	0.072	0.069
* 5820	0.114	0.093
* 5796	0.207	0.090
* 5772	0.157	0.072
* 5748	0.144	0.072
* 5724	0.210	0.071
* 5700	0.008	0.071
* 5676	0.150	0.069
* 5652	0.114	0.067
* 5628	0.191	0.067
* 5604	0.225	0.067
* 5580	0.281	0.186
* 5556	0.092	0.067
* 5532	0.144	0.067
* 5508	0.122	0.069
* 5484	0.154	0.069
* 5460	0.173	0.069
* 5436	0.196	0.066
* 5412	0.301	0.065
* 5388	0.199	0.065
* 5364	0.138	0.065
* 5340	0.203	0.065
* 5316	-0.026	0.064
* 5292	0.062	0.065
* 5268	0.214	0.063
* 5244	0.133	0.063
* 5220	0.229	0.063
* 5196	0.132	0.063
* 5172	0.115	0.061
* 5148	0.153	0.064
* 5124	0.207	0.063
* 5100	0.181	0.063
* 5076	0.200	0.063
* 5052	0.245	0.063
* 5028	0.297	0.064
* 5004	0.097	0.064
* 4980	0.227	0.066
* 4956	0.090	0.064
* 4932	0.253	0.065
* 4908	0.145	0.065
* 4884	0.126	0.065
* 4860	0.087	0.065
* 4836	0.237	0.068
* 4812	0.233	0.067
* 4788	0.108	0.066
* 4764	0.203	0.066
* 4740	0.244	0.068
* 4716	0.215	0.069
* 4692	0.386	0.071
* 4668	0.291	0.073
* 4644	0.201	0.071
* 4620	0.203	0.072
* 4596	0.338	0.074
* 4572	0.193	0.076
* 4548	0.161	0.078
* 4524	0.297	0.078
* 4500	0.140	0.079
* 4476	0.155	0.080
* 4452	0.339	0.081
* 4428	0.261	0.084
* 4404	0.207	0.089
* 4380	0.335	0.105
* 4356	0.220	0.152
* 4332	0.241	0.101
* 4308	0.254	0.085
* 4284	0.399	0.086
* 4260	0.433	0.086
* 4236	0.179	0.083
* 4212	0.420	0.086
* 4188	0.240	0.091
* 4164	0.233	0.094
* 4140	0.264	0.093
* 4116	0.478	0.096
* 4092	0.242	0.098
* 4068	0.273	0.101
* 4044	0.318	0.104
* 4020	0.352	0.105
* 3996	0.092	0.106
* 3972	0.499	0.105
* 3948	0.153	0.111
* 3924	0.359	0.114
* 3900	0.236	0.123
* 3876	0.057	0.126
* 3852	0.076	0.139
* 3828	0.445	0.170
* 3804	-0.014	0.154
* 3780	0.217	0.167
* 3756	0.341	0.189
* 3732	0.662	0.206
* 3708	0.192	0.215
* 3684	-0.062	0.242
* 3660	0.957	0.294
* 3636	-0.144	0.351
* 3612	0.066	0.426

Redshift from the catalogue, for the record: 1.46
